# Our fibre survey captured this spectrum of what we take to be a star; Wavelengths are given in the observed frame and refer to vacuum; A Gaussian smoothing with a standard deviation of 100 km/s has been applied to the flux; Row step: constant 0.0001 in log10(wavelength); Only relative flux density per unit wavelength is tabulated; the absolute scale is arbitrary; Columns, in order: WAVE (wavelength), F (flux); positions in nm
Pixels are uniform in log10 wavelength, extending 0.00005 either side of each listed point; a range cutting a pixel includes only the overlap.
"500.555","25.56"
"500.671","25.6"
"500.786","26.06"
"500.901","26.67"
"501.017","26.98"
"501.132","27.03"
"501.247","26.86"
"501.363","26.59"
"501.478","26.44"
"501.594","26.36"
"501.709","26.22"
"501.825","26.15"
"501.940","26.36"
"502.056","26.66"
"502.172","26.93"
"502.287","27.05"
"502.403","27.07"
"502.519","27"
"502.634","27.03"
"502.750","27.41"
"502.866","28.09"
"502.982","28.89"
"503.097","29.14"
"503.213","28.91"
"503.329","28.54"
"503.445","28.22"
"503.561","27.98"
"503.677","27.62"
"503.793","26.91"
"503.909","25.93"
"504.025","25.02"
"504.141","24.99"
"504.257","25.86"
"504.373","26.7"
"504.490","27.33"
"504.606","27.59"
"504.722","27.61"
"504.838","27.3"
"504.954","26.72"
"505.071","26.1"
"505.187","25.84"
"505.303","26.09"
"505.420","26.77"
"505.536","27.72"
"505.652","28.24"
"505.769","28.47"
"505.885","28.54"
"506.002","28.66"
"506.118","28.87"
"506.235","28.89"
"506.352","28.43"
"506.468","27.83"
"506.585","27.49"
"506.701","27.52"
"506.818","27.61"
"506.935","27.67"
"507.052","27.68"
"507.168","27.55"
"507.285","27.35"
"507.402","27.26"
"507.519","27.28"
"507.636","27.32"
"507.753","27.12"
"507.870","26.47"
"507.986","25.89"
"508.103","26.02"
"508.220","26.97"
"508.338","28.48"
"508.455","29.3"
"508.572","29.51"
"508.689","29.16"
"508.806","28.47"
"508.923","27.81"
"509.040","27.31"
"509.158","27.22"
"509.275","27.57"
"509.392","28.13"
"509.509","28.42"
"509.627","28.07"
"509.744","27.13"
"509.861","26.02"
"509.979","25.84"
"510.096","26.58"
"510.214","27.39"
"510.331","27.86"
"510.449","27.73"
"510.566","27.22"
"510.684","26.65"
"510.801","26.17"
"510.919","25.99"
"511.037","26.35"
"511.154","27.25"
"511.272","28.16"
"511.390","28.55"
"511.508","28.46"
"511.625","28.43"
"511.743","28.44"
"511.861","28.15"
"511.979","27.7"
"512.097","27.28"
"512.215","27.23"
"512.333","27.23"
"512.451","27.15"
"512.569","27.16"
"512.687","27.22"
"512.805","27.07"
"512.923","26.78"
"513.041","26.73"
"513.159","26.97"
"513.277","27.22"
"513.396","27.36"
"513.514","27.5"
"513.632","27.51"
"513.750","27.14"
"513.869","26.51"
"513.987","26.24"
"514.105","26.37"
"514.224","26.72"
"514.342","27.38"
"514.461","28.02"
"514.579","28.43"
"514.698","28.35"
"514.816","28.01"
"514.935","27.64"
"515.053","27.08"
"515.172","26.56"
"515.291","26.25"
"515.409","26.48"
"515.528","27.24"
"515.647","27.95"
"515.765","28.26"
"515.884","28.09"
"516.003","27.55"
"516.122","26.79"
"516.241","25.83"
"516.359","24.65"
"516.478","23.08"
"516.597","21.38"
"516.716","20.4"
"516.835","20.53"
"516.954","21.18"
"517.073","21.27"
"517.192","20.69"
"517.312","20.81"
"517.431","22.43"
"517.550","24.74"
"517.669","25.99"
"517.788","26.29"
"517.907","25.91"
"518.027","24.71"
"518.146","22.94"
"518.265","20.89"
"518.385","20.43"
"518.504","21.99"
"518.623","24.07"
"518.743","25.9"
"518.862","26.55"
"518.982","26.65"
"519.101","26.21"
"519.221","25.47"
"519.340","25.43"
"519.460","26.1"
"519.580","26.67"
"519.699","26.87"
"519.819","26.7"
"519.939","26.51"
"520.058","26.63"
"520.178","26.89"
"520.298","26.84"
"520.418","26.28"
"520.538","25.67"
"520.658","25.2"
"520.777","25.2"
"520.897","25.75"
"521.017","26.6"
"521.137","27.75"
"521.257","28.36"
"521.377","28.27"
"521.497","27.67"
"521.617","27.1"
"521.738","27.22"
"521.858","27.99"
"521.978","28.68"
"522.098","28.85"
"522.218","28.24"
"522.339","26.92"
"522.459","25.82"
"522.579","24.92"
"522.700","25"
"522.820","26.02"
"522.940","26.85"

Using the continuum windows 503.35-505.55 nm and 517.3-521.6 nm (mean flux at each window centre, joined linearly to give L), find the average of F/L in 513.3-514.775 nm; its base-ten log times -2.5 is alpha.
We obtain -0.05 mag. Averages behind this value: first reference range 26.8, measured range 27.3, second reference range 25.6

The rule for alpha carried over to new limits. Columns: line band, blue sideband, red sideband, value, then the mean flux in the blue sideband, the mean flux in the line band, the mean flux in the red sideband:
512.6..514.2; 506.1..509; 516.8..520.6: -0.04 mag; 27.7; 27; 24.6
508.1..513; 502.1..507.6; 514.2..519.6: -0.05 mag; 27.4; 27.5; 25.1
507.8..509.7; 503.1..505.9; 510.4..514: -0.02 mag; 27.1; 27.8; 27.3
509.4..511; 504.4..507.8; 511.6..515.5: 0.01 mag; 27.5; 27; 27.3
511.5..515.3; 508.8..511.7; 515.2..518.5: -0.06 mag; 27.4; 27.3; 24.2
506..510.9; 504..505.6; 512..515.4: -0.03 mag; 26.6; 27.5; 27.2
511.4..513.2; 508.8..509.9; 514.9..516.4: -0.01 mag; 27.6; 27.5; 27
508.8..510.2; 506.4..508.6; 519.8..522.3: 0.00 mag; 27.5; 27.3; 27.1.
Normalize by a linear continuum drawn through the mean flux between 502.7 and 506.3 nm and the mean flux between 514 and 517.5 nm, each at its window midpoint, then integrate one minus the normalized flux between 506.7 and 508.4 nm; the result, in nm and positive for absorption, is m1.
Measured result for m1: -0.02 nm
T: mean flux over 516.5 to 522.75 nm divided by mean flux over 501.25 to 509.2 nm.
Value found 0.92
